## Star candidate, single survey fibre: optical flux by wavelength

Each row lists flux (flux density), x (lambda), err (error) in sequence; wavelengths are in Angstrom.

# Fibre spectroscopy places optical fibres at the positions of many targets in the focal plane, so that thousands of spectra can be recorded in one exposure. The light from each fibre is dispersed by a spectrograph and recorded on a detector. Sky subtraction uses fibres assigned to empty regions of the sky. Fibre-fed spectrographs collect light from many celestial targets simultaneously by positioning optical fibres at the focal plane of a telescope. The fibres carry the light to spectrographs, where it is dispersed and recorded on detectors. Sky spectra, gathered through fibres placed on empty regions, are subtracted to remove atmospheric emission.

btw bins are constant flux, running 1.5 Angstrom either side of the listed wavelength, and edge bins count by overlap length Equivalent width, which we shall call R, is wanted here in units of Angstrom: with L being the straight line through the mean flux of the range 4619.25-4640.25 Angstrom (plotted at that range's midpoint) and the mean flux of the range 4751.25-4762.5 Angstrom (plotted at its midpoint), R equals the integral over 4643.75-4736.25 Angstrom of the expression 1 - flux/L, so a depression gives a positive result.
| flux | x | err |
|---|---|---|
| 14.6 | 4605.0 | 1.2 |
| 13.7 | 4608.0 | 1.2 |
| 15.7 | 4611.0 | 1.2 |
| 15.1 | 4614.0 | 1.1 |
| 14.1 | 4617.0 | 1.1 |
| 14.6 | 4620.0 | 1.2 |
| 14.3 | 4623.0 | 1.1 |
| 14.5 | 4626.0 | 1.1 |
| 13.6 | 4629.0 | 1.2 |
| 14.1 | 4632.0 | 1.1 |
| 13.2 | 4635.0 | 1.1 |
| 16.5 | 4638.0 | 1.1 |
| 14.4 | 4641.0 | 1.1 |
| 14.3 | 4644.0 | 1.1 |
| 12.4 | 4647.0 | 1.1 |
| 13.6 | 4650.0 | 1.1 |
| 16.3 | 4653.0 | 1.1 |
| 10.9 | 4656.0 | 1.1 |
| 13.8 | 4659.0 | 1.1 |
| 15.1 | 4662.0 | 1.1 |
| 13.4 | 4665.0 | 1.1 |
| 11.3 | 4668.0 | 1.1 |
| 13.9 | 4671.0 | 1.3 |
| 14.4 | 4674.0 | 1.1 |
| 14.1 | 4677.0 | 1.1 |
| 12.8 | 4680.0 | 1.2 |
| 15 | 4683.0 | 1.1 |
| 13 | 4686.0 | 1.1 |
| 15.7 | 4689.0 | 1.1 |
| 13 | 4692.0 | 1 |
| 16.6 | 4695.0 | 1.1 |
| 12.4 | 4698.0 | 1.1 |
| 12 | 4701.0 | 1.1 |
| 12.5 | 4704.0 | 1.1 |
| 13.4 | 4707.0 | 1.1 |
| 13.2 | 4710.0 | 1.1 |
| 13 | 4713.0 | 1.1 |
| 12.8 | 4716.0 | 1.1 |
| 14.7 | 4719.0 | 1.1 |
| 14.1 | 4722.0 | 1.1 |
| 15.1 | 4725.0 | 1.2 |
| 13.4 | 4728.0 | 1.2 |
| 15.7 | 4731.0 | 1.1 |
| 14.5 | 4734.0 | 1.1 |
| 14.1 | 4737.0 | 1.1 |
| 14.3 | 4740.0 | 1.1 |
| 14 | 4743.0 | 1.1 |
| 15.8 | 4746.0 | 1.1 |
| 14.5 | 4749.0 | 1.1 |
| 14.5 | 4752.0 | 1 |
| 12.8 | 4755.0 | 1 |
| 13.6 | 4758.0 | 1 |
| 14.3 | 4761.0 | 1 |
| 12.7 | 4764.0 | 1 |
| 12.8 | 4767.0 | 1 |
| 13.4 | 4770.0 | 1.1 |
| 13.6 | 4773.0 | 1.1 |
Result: 2.2 Angstrom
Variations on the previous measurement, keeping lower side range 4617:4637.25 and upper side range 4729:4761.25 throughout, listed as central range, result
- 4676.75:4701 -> 0.5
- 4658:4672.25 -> 0.7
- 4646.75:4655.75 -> 0.2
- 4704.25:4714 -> 0.8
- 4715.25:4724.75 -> 0.1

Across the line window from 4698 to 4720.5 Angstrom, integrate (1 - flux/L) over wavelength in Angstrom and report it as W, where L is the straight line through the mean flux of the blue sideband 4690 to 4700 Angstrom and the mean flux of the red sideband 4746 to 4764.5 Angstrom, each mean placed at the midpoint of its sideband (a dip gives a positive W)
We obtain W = 1.5 Angstrom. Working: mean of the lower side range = 14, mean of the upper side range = 14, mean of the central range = 13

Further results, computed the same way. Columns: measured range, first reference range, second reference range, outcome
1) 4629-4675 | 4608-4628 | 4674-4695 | 1.8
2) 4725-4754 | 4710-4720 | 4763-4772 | -2.9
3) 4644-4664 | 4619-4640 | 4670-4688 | 0.6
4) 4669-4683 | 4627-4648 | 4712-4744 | 0.3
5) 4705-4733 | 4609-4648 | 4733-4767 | 0.4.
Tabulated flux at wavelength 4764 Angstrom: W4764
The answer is 12.7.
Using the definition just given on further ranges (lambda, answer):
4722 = 14.1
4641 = 14.4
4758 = 13.6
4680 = 12.8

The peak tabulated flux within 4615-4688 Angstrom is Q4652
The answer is 16.5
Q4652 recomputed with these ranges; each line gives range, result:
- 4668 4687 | 15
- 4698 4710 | 13.4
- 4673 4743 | 16.6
